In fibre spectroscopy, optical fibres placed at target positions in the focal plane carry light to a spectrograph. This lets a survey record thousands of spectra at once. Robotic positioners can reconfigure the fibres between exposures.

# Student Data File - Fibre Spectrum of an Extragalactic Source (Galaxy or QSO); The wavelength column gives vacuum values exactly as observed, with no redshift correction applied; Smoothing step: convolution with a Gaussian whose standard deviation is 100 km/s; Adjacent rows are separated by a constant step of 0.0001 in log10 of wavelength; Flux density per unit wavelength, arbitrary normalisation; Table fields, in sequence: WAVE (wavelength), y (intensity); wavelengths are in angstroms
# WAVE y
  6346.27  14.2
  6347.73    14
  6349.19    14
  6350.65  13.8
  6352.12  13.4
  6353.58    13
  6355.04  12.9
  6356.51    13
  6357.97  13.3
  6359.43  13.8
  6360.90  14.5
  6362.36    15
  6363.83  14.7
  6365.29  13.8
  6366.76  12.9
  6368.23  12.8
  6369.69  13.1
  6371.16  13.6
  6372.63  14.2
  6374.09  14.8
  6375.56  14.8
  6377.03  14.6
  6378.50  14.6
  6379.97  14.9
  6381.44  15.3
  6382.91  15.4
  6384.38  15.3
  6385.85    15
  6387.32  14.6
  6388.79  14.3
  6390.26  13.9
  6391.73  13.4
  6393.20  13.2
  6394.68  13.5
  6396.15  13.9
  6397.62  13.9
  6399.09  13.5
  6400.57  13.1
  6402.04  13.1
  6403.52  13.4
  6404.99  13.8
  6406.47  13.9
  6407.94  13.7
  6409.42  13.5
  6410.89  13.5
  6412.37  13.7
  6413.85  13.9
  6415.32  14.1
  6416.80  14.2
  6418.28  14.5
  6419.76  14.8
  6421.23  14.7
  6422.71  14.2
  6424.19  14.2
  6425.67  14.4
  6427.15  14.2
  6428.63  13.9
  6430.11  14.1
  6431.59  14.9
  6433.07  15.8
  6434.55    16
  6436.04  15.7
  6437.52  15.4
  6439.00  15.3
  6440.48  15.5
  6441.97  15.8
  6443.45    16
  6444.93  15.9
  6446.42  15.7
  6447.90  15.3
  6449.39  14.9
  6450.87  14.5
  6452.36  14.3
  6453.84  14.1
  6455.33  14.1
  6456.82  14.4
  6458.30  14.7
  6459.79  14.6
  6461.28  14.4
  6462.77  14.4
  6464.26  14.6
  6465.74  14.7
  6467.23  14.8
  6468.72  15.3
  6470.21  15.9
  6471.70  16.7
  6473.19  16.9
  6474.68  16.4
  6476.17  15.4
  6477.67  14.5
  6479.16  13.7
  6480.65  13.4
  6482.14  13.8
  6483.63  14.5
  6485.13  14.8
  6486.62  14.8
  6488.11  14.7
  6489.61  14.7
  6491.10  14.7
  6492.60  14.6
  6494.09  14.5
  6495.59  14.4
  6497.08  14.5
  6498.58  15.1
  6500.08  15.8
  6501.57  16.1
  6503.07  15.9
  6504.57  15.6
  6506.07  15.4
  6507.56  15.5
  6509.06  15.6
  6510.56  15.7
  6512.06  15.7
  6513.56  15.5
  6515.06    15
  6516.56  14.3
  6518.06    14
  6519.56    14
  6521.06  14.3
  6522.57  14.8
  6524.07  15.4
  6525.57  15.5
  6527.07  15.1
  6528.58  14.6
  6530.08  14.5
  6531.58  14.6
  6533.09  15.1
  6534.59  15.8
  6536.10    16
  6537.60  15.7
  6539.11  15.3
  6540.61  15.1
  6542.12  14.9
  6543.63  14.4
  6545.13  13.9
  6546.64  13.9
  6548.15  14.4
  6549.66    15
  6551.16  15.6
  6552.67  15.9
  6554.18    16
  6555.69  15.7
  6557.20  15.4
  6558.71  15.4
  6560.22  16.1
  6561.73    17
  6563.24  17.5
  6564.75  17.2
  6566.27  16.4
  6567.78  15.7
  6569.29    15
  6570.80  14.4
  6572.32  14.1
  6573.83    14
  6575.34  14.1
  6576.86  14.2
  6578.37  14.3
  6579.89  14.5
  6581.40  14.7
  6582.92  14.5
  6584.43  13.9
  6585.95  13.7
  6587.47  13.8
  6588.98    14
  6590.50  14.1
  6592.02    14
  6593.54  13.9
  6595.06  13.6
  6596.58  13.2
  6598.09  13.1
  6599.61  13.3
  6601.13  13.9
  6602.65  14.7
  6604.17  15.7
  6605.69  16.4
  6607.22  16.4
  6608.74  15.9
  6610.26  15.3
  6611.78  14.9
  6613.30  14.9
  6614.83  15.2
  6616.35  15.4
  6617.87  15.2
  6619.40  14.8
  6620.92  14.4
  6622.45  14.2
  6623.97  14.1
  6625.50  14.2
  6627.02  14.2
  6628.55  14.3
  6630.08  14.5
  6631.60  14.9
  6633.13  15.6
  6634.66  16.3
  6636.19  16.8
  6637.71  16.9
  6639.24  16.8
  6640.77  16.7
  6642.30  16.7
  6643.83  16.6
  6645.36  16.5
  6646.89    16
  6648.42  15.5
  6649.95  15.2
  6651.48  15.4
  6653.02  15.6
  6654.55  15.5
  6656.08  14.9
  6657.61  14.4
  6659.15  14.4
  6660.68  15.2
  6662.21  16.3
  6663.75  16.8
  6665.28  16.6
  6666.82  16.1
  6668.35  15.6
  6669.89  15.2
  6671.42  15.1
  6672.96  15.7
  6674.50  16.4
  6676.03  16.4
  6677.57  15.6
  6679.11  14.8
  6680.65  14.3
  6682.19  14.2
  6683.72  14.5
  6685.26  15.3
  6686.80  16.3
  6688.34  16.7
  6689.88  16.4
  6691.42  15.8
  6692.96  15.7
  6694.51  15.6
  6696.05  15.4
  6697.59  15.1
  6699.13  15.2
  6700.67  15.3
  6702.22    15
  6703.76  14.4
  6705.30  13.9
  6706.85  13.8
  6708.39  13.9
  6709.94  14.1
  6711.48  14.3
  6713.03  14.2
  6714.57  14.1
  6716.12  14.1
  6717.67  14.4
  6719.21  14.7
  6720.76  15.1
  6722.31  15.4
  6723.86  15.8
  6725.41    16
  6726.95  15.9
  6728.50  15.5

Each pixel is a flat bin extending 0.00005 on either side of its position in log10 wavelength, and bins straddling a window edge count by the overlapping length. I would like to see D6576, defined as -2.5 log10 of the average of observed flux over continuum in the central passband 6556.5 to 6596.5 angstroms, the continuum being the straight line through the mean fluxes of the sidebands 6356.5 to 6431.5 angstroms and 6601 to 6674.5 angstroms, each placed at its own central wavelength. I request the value 0.02 mag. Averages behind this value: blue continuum 14.1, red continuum 15.5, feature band 14.8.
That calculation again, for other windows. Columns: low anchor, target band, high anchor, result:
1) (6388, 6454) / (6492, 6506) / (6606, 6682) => -0.029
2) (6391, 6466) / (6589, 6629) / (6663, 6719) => 0.026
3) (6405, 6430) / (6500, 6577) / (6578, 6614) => -0.067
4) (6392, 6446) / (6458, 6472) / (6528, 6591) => -0.028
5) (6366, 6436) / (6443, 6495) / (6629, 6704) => -0.024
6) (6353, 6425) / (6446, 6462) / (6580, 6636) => -0.033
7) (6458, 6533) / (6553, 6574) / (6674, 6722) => -0.055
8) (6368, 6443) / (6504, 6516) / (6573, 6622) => -0.077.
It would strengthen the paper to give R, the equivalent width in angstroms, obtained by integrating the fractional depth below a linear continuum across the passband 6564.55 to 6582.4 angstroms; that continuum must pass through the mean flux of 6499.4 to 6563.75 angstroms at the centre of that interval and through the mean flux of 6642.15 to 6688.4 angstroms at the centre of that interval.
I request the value 0.65 angstroms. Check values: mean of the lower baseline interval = 15.3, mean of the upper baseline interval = 15.6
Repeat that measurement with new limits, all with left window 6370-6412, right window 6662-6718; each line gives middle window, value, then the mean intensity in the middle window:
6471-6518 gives -2.0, 15.1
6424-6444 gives -1.2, 15.1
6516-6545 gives -0.6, 14.9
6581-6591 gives 0.5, 14.1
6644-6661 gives -0.4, 15.4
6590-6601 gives 0.9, 13.6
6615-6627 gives 0.3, 14.6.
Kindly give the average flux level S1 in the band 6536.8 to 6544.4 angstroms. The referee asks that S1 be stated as 15.1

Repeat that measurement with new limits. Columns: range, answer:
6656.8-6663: 15.1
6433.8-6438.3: 15.7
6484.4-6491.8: 14.8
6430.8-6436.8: 15.6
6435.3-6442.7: 15.5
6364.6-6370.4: 13.1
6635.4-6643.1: 16.8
